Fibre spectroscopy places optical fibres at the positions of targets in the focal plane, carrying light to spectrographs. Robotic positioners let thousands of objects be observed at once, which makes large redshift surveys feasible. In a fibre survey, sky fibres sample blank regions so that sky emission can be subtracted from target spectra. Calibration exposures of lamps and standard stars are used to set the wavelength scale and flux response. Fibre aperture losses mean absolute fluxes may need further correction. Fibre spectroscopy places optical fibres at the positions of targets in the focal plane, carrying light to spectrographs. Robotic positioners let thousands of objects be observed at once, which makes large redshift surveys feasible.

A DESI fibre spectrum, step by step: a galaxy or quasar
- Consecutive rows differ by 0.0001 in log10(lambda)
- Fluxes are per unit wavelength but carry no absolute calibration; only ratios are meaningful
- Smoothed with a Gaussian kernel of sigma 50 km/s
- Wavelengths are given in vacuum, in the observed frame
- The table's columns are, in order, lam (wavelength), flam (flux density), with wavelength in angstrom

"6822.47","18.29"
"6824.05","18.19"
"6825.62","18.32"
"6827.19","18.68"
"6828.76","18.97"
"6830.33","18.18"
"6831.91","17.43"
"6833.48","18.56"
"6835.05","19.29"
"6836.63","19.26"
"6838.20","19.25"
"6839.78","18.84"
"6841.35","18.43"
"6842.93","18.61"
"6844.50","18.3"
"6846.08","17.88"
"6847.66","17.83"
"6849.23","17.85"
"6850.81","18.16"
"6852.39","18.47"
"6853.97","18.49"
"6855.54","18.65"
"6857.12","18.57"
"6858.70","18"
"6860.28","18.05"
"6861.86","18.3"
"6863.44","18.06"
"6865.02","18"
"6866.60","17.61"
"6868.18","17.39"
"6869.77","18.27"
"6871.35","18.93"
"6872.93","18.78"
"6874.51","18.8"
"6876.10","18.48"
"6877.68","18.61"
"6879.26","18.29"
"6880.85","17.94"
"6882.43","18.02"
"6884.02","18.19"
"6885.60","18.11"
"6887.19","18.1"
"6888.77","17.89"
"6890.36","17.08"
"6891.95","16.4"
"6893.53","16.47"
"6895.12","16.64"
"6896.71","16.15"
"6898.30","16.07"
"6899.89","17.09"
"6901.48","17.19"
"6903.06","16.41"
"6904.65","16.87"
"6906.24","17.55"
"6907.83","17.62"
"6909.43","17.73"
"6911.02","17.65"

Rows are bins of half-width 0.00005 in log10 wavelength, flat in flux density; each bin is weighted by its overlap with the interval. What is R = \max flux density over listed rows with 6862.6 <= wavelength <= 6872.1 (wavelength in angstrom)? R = 18.93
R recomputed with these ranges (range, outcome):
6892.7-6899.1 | 16.64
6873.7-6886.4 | 18.8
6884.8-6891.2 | 18.11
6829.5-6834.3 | 18.56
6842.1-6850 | 18.61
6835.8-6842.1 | 19.26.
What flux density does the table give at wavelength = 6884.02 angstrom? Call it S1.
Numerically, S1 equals 18.19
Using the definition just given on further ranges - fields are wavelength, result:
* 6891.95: 16.4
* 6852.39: 18.47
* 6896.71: 16.15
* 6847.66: 17.83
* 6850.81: 18.16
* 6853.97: 18.49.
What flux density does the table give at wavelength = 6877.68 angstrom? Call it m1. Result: 18.61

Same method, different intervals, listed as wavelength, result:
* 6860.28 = 18.05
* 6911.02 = 17.65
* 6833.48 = 18.56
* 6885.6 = 18.11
